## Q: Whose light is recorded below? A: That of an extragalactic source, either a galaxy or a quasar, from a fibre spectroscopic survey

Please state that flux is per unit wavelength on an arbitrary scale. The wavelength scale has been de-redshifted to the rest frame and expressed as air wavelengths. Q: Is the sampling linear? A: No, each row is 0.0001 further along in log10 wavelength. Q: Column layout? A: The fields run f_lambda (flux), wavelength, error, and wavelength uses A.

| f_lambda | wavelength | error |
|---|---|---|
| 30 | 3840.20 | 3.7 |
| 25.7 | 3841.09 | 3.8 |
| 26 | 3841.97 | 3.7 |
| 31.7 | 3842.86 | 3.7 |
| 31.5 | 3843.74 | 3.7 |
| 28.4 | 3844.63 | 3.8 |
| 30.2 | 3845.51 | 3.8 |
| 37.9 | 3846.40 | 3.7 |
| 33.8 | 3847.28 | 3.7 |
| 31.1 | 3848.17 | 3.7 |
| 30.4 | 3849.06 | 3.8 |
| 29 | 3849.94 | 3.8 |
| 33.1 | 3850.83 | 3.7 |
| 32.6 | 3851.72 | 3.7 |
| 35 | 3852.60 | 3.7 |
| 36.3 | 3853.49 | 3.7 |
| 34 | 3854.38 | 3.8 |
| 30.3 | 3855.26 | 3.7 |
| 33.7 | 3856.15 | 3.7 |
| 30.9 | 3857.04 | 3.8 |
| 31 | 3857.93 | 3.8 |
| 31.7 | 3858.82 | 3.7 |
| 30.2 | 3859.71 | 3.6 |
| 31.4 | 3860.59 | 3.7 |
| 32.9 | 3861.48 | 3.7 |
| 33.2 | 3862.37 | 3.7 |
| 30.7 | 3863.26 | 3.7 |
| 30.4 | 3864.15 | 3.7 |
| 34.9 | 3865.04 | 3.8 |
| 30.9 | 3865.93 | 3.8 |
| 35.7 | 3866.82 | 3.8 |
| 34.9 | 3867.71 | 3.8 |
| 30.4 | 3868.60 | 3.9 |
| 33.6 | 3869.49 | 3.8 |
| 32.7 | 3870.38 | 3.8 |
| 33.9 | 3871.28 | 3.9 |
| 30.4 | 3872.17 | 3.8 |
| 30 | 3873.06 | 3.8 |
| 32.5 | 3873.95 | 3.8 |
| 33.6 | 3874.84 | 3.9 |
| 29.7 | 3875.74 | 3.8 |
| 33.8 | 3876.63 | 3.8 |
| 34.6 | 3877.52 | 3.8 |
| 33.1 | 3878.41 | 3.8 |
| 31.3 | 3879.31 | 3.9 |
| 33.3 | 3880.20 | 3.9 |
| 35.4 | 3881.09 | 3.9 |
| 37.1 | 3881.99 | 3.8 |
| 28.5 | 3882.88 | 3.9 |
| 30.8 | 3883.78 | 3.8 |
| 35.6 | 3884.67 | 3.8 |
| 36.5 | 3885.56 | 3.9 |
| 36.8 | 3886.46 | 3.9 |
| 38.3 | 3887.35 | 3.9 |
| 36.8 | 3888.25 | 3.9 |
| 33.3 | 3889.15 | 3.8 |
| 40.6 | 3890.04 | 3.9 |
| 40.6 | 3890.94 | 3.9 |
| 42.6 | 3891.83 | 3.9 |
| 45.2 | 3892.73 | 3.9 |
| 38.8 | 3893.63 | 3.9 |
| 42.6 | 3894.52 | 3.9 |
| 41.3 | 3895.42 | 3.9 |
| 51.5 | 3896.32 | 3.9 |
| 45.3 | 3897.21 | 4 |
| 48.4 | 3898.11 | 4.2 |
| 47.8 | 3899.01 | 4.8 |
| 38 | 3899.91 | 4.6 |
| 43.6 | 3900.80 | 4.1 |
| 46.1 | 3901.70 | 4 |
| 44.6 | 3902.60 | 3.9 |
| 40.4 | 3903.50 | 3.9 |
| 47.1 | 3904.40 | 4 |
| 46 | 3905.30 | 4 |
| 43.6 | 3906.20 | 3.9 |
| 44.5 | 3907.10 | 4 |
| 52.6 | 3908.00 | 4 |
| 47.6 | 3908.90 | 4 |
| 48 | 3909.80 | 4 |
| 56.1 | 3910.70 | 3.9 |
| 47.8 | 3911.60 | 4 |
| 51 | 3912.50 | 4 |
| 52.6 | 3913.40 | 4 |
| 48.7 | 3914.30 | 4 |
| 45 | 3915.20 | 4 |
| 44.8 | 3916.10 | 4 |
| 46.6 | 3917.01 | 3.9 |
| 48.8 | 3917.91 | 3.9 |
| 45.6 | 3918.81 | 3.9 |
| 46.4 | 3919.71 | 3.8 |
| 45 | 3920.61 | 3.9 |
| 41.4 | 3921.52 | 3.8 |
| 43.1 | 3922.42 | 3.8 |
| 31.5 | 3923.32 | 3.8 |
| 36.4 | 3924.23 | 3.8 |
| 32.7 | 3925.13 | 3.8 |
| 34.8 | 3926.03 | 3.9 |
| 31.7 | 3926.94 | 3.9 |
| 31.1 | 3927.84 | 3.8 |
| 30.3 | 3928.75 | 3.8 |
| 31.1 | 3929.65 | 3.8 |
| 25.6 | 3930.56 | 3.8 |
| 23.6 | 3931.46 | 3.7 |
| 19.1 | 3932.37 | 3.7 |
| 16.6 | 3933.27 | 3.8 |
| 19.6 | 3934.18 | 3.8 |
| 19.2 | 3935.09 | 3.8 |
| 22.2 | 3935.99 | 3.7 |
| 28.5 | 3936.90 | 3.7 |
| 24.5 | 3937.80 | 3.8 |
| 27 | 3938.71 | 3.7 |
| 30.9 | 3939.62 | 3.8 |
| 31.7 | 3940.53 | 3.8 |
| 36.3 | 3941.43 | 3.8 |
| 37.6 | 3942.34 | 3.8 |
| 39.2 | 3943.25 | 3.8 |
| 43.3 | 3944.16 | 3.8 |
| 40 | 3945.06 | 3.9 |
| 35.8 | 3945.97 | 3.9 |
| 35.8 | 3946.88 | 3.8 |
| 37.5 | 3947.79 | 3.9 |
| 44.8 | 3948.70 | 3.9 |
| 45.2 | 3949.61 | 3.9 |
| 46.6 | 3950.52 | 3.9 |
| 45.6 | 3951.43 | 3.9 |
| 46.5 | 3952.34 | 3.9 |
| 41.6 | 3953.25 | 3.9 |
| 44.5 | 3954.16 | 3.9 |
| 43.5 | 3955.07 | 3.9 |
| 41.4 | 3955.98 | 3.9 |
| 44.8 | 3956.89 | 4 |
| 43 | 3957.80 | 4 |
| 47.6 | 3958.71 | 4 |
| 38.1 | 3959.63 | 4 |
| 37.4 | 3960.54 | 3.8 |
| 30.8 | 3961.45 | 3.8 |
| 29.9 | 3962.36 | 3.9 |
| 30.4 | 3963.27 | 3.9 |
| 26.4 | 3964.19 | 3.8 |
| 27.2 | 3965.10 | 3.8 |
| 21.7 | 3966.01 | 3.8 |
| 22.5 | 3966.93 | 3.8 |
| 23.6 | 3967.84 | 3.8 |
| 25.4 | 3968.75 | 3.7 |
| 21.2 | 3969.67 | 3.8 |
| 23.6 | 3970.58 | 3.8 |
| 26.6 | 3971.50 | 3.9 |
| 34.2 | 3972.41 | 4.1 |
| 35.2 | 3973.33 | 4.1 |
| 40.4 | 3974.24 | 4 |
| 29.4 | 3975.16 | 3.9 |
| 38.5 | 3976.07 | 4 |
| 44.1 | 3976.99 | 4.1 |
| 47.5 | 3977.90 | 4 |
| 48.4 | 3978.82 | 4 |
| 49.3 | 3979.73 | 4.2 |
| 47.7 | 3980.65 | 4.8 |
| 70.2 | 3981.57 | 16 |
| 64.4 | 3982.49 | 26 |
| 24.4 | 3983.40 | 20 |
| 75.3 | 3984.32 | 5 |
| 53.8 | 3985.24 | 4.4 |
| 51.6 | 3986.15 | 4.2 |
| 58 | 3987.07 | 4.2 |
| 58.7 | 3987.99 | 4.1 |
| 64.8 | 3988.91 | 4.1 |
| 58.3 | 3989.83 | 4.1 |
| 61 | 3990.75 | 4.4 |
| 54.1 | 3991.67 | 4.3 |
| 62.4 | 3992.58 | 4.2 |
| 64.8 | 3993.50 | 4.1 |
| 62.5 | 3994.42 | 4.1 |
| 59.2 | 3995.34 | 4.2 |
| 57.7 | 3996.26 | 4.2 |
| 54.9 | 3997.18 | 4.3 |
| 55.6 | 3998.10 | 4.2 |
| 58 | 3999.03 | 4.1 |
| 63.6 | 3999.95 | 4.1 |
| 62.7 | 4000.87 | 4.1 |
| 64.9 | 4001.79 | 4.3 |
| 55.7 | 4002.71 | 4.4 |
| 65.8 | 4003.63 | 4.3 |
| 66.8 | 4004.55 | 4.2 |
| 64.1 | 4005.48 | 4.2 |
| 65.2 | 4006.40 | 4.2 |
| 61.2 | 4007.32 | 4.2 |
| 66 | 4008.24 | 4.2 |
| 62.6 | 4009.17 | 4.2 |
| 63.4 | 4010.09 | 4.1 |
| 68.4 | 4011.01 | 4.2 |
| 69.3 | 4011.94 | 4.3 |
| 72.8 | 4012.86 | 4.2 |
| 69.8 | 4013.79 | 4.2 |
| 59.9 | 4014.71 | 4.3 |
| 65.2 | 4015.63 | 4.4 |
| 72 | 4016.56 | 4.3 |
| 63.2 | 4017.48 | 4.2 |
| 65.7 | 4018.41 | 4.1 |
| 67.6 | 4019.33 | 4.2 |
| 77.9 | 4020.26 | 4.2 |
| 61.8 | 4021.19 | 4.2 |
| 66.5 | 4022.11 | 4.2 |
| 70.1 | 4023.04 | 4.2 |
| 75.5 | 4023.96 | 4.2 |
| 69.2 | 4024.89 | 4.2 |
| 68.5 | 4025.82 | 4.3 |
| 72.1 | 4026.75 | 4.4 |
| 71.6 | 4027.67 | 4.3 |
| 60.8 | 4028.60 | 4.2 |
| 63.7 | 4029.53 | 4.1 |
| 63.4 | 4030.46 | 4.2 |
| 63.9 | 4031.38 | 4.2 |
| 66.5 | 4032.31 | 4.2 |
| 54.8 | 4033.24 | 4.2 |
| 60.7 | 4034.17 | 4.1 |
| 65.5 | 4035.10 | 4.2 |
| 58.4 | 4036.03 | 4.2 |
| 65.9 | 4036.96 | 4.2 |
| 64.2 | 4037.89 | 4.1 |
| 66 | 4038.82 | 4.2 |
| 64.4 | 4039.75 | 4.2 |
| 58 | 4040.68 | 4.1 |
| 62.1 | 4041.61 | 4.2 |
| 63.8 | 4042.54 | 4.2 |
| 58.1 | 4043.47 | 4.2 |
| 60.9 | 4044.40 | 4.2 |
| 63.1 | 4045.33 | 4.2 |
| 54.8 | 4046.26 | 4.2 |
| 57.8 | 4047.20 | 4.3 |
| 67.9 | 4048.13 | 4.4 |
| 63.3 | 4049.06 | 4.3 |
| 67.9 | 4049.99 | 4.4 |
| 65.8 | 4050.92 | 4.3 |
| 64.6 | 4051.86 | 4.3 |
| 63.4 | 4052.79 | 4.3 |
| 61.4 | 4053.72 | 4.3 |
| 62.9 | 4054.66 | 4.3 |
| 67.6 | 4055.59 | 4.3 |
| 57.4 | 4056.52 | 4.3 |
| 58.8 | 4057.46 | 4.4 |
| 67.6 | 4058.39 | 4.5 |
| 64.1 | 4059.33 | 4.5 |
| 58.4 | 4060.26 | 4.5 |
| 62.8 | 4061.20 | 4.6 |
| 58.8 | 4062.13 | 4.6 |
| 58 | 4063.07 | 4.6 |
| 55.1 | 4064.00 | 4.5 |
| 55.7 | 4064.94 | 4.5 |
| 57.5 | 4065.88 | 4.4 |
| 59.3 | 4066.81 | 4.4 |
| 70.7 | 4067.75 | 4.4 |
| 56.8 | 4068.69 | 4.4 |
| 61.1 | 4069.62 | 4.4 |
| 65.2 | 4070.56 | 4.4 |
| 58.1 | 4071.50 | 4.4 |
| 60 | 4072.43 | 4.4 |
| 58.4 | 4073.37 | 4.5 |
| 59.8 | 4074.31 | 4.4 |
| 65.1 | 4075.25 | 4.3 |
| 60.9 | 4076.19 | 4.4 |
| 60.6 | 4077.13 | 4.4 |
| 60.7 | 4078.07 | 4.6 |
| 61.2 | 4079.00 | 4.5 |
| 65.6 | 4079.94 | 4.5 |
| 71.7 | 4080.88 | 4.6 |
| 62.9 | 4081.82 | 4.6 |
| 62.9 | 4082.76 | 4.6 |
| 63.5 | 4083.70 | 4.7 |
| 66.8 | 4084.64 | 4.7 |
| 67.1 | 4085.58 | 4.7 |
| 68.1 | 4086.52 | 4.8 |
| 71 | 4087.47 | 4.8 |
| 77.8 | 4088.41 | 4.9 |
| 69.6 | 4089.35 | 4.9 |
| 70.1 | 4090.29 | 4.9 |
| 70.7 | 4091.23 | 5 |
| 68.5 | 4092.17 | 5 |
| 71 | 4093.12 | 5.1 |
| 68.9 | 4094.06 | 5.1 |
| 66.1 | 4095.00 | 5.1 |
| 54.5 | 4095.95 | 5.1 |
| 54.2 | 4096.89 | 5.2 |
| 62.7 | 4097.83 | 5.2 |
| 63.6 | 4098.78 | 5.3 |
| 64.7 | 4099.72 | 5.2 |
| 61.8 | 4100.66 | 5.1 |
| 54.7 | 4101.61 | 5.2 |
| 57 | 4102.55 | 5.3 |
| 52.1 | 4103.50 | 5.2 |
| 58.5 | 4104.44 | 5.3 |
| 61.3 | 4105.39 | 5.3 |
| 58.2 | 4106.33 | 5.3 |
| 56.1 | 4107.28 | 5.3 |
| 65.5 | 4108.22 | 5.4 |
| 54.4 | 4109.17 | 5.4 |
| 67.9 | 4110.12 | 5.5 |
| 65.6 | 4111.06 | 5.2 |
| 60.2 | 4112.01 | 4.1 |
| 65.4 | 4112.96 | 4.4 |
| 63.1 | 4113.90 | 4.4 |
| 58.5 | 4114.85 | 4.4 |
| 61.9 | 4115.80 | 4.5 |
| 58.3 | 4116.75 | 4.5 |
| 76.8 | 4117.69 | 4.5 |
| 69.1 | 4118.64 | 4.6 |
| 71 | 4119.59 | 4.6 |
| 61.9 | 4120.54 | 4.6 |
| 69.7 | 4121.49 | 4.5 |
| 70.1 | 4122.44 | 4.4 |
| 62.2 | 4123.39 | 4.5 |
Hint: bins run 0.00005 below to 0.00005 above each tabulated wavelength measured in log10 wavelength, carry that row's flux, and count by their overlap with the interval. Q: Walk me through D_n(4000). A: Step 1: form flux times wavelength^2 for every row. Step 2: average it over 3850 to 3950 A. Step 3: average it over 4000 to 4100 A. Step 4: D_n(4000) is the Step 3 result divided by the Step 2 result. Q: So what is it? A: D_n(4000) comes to 1.9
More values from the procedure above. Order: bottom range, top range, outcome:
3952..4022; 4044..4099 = 1.28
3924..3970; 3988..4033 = 2.01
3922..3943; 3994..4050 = 2.31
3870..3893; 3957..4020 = 1.57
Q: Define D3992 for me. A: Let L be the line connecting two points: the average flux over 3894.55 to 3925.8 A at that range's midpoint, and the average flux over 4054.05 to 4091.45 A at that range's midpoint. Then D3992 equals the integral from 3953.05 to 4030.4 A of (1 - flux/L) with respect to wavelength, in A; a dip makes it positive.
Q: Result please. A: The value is 1.90 A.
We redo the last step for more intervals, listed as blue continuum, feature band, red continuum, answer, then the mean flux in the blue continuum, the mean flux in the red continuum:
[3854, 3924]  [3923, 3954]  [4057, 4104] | 8.3 A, 39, 62.9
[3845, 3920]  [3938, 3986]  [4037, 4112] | 9.5 A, 38.2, 62.6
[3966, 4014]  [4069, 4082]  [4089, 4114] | -0.4 A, 52.9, 62.4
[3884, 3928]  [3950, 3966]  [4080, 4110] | 3.3 A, 43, 63.8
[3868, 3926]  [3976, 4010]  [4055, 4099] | -3.5 A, 40.5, 63.3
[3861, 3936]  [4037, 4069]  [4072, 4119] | -2.2 A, 37.7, 63.5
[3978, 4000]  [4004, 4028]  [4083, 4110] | -3.6 A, 57.2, 63.5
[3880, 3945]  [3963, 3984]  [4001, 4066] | 6.4 A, 38.6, 64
